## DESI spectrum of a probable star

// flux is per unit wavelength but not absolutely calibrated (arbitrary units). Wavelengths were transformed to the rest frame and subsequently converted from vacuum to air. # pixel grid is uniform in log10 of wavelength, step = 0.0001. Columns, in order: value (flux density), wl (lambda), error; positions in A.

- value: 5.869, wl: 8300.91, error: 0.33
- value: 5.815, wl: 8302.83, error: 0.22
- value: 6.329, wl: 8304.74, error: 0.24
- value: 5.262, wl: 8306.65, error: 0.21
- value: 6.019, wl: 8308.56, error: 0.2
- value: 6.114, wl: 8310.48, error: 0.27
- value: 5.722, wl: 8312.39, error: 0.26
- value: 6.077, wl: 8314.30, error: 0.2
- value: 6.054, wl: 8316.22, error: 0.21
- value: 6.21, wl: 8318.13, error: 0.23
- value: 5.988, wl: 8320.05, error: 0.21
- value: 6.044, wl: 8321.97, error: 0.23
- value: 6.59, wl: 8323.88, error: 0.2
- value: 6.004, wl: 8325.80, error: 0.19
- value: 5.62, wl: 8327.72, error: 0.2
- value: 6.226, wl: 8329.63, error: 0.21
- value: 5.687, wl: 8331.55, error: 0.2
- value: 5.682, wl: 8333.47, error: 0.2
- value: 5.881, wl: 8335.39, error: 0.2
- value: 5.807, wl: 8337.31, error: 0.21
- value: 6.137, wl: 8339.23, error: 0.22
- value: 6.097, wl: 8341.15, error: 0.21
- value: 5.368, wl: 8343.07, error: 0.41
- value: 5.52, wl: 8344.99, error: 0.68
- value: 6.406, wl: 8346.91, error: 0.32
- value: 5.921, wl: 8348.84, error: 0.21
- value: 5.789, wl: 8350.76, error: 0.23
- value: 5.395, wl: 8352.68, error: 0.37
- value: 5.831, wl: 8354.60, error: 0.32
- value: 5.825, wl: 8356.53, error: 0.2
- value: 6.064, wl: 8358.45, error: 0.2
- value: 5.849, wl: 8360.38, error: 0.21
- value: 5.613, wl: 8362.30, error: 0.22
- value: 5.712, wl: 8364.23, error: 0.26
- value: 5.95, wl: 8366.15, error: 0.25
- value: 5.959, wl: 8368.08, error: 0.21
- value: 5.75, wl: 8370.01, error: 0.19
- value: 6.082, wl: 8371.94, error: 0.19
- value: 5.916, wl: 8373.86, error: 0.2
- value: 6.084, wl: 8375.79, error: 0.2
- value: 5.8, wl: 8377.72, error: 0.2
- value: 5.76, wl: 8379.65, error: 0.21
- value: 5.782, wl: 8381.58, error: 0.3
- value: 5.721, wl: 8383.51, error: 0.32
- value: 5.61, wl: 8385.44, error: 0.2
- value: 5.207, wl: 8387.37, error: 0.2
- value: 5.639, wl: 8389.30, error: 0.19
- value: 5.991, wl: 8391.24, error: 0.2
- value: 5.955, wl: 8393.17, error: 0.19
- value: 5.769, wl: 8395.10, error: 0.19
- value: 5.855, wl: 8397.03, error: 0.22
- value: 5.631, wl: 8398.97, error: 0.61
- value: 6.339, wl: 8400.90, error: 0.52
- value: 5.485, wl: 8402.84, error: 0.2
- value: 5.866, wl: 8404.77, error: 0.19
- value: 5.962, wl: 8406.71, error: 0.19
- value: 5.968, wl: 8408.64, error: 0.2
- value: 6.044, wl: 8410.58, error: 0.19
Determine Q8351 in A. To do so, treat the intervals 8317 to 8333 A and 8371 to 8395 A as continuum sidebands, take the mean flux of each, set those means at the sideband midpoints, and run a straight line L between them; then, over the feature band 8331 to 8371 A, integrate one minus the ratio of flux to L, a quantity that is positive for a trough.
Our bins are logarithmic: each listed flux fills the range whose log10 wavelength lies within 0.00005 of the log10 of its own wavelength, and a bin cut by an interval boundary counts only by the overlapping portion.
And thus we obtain 0.7 A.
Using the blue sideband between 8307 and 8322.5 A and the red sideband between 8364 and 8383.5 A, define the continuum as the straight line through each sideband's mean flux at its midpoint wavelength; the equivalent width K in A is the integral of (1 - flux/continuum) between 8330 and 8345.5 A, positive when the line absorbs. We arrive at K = 0.4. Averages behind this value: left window 6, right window 5.88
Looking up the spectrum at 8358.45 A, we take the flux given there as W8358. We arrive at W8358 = 6.064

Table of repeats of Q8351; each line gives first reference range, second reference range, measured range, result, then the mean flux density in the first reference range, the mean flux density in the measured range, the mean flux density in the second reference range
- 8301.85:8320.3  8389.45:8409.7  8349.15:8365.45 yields 0.4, 5.96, 5.77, 5.87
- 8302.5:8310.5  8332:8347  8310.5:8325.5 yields -0.6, 5.89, 6.1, 5.83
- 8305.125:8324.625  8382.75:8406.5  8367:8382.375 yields -0.2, 6.01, 5.89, 5.76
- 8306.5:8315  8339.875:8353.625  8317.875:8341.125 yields -0.6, 5.89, 5.99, 5.79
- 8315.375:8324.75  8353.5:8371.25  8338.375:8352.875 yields 0.3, 6.18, 5.85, 5.84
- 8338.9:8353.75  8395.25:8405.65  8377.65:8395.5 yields 0.3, 5.82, 5.72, 5.83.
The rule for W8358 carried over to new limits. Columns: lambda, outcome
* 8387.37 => 5.207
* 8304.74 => 6.329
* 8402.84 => 5.485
